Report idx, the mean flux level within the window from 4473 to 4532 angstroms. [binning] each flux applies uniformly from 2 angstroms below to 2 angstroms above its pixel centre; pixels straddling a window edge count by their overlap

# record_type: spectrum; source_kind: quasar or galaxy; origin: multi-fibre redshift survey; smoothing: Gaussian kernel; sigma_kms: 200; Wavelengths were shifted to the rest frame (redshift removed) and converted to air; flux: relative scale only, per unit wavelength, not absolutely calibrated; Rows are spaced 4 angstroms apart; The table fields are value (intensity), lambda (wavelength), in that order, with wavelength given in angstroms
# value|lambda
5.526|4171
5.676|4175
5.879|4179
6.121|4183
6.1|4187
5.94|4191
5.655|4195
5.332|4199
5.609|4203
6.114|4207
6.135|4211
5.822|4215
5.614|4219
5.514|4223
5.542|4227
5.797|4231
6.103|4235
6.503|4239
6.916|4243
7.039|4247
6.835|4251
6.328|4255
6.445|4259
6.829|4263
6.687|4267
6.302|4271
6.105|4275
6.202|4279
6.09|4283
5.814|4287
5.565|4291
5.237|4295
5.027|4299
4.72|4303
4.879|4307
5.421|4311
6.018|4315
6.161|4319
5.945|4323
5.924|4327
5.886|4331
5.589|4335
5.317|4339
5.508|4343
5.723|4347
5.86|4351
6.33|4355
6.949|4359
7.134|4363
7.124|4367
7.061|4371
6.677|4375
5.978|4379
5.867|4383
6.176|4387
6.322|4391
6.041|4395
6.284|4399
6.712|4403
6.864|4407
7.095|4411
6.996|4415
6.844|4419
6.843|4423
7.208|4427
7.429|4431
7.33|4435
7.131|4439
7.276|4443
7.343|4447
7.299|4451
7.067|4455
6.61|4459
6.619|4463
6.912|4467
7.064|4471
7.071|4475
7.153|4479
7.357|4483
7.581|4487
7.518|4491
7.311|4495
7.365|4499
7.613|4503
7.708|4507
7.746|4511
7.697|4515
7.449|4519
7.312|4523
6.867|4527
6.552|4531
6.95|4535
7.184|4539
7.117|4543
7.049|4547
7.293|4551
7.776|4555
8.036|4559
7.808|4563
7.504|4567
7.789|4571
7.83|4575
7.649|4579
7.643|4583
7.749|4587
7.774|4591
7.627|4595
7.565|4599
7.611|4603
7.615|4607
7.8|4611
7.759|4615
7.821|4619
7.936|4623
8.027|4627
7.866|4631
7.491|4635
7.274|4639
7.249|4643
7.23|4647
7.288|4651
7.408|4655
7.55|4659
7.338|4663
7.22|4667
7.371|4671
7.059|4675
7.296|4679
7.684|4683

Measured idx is 7.37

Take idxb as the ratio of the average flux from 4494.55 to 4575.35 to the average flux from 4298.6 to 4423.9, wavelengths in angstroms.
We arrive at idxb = 1.20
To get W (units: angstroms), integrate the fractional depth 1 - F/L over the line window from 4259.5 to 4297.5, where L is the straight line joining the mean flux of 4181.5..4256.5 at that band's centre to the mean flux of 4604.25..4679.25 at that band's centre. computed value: 0.98 angstroms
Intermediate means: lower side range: 6.05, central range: 6.09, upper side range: 7.51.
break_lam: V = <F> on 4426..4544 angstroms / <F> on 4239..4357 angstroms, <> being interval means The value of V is 1.21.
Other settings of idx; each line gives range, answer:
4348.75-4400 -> 6.45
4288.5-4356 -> 5.59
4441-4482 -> 7.05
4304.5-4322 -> 5.61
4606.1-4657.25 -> 7.6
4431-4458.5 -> 7.22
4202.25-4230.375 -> 5.77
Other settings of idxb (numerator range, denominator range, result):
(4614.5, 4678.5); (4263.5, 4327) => 1.30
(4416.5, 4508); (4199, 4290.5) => 1.17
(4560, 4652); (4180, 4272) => 1.25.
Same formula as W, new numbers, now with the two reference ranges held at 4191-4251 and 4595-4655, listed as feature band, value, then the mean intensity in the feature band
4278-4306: 3.6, 5.47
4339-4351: 1.6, 5.61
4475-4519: -2.4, 7.48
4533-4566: -0.4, 7.4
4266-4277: -0.2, 6.34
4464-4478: 0.0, 7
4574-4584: -0.4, 7.7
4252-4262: -0.5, 6.48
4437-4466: -0.5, 7.04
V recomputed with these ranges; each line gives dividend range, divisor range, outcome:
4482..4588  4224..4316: 1.24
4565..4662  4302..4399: 1.26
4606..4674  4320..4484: 1.14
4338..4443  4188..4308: 1.11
